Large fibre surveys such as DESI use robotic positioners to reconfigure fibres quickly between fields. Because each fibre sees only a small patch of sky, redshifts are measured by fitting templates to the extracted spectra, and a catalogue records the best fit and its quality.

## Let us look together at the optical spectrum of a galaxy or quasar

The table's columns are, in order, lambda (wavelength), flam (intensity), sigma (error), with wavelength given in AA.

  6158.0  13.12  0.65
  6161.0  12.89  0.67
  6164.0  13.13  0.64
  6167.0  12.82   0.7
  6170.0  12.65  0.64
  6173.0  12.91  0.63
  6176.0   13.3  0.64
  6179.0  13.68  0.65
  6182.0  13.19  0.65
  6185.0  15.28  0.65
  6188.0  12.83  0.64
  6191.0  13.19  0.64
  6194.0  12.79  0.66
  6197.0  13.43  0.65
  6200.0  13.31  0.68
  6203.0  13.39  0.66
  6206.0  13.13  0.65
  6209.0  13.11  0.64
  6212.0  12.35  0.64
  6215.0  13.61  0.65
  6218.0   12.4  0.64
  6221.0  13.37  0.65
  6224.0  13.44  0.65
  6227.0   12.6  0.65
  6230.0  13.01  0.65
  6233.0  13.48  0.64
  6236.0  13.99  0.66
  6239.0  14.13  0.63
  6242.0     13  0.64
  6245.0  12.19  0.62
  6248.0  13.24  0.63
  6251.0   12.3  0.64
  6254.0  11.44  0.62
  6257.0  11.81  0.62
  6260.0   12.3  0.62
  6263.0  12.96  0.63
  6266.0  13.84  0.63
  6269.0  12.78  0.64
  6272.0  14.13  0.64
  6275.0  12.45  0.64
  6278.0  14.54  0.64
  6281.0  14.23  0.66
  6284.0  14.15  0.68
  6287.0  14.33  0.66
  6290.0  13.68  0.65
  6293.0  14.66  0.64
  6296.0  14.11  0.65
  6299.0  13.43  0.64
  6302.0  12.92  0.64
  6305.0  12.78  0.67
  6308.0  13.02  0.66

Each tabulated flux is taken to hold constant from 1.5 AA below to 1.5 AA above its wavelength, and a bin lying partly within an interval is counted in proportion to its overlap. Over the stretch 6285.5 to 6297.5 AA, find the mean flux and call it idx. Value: 14.2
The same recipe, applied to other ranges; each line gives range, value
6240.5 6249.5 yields 12.8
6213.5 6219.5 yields 13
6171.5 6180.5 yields 13.3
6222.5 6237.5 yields 13.3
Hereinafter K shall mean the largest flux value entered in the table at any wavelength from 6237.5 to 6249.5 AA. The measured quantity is 14.13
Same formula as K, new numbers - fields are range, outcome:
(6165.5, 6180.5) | 13.68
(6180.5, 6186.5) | 15.28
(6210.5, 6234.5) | 13.61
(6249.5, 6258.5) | 12.3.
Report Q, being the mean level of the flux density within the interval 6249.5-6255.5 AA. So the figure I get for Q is 11.9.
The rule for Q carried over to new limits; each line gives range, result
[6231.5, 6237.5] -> 13.7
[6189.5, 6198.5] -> 13.1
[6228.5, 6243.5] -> 13.5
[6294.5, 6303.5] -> 13.5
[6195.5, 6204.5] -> 13.4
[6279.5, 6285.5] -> 14.2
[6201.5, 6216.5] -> 13.1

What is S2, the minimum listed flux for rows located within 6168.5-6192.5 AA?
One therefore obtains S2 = 12.65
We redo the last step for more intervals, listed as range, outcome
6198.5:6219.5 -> 12.35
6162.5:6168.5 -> 12.82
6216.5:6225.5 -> 12.4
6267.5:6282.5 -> 12.45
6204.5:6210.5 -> 13.11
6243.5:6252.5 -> 12.19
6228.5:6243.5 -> 13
